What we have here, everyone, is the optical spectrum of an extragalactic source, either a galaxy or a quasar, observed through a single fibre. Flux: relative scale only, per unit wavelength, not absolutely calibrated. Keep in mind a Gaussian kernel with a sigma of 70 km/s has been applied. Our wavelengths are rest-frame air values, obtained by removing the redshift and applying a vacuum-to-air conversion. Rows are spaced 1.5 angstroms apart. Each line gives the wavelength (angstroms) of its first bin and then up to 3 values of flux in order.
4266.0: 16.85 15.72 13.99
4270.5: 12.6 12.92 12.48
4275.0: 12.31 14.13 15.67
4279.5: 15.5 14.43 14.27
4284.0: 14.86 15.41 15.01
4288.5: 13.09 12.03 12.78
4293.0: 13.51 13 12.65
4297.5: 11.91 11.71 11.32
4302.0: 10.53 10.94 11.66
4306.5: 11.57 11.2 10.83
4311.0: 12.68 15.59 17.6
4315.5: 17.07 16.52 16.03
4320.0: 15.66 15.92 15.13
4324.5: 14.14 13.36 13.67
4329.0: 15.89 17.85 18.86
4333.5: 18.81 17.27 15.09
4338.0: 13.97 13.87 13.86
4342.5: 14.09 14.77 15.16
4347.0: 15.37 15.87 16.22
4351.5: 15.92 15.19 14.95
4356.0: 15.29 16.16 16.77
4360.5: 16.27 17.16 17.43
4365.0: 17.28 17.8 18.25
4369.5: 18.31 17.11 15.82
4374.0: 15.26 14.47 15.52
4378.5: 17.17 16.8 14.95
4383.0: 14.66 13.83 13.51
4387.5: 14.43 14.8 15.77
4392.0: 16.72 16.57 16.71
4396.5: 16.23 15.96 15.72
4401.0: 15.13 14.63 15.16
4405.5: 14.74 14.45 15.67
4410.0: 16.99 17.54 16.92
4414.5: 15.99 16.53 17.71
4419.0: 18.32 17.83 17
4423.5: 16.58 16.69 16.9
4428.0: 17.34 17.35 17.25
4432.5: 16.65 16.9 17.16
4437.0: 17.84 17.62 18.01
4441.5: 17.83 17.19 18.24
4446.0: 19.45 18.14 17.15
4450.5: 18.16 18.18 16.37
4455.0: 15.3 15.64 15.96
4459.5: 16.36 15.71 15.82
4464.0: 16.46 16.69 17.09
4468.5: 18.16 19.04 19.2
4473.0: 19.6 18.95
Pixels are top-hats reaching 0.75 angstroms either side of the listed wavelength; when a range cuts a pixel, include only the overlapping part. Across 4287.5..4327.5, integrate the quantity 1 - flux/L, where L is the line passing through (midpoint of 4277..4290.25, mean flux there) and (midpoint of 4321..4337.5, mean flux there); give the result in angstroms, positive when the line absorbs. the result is 5.0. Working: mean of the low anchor 14.6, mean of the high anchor 16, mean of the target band 13.4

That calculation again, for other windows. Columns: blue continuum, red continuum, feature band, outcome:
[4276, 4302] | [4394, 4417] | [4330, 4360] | -2.24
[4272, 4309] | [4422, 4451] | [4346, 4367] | -1.69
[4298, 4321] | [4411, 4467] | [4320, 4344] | -2.38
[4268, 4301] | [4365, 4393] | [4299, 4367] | -1.36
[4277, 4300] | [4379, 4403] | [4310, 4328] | -1.30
